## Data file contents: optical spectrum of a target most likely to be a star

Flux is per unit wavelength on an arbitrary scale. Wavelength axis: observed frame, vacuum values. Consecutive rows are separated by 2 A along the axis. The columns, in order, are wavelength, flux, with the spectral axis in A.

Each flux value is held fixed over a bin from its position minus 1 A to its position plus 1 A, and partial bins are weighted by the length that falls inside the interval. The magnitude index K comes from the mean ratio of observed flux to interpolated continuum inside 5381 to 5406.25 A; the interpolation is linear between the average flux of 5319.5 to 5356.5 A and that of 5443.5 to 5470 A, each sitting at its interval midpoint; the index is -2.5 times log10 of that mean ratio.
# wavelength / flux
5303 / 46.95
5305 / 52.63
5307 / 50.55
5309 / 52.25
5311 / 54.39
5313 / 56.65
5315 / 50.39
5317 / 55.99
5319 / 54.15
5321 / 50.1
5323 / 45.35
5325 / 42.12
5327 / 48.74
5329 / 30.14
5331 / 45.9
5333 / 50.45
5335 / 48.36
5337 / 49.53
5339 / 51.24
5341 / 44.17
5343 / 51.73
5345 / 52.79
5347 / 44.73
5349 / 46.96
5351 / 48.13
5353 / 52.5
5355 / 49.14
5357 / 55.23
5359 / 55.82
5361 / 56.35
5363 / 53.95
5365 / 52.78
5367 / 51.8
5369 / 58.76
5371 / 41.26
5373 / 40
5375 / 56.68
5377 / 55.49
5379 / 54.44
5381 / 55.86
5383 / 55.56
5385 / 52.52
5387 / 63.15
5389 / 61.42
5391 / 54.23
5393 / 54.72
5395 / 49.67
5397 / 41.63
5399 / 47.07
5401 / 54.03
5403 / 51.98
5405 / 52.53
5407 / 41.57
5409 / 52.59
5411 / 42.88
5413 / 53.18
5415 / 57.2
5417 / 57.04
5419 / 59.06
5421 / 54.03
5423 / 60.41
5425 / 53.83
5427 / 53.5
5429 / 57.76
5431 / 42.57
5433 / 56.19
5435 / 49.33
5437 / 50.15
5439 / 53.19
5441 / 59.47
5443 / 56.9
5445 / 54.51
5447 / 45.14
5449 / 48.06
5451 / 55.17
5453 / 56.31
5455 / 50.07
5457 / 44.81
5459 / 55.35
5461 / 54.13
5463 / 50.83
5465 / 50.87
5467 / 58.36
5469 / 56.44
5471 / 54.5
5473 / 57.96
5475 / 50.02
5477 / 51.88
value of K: -0.07 mag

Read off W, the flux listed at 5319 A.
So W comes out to 54.15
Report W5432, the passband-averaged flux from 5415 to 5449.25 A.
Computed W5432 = 53.8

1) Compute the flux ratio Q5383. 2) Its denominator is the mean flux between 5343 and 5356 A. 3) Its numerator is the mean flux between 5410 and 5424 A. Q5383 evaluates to 1.1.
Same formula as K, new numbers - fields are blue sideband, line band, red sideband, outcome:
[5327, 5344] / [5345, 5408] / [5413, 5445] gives -0.04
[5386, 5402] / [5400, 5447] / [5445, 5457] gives -0.02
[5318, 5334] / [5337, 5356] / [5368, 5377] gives -0.03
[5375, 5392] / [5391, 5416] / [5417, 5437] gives 0.11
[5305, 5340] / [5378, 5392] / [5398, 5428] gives -0.10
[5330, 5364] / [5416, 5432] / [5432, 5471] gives -0.05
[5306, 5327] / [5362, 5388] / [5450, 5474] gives -0.02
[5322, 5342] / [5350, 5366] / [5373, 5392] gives -0.05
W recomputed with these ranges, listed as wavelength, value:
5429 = 57.76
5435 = 49.33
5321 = 50.1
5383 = 55.56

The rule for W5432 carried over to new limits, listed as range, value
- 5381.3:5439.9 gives 52.9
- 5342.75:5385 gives 51.9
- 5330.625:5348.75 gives 48.8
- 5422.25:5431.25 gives 54.3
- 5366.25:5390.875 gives 53.9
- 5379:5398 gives 54.3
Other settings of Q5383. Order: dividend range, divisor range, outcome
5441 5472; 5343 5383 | 1.02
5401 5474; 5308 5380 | 1.06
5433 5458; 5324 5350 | 1.12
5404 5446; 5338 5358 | 1.07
